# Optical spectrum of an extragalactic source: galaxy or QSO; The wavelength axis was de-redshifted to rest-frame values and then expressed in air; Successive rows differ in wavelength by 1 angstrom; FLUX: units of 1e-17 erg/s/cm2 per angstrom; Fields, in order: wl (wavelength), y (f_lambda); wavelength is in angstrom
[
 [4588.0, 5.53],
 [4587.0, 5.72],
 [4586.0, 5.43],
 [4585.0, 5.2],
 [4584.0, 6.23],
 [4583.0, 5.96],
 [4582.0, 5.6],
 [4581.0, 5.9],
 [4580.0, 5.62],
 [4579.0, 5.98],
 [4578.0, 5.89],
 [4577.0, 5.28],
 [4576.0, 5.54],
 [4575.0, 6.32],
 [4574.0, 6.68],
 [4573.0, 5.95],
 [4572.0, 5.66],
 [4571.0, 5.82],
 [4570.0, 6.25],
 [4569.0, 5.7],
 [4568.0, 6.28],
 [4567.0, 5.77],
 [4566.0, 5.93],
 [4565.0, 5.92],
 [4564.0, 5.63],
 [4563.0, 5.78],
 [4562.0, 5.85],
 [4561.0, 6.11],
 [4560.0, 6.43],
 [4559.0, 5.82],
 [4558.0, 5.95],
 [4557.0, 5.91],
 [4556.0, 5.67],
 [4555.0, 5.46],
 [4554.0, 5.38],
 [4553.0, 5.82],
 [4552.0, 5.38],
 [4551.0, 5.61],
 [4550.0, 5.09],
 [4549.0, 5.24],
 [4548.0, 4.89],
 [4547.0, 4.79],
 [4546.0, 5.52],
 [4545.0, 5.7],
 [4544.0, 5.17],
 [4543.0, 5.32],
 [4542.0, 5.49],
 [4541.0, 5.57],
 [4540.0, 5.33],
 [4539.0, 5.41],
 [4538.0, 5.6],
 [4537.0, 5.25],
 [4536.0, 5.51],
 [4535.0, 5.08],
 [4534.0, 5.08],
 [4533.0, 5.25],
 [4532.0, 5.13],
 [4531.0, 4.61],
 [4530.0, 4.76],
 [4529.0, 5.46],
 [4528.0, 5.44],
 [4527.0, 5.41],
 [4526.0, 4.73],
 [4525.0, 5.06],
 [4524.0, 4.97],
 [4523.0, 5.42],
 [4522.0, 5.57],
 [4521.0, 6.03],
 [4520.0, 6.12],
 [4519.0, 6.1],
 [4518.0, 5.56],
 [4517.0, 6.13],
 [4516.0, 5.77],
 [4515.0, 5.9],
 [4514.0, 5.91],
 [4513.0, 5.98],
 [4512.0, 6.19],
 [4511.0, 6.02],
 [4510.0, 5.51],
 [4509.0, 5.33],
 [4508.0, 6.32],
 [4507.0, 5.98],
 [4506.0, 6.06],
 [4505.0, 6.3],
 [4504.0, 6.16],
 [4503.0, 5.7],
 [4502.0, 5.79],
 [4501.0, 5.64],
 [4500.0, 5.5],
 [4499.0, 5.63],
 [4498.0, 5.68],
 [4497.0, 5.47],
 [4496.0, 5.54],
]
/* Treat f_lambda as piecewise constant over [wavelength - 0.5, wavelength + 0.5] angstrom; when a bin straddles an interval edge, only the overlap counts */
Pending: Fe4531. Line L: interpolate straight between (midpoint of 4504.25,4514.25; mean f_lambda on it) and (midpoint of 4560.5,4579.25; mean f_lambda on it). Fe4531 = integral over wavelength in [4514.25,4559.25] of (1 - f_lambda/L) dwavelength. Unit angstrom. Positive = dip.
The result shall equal 3.85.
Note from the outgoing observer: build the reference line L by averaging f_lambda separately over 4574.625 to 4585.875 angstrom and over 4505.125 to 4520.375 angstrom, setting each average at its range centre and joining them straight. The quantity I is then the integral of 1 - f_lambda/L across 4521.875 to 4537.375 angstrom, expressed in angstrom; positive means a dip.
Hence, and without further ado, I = 1.9 angstrom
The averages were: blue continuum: 5.93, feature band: 5.16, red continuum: 5.76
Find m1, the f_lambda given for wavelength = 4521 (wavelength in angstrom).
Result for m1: 6.03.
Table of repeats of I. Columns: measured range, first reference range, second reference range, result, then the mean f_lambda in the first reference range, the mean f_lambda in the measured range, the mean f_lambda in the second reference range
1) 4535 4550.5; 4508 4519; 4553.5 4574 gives 1.5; 5.86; 5.32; 5.88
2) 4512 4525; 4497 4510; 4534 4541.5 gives -0.4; 5.81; 5.78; 5.37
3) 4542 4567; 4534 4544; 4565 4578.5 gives 0.2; 5.37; 5.6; 5.93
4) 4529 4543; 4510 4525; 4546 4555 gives 0.7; 5.8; 5.25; 5.3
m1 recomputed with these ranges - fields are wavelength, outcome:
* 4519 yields 6.1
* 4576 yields 5.54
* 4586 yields 5.43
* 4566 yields 5.93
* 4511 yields 6.02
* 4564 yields 5.63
